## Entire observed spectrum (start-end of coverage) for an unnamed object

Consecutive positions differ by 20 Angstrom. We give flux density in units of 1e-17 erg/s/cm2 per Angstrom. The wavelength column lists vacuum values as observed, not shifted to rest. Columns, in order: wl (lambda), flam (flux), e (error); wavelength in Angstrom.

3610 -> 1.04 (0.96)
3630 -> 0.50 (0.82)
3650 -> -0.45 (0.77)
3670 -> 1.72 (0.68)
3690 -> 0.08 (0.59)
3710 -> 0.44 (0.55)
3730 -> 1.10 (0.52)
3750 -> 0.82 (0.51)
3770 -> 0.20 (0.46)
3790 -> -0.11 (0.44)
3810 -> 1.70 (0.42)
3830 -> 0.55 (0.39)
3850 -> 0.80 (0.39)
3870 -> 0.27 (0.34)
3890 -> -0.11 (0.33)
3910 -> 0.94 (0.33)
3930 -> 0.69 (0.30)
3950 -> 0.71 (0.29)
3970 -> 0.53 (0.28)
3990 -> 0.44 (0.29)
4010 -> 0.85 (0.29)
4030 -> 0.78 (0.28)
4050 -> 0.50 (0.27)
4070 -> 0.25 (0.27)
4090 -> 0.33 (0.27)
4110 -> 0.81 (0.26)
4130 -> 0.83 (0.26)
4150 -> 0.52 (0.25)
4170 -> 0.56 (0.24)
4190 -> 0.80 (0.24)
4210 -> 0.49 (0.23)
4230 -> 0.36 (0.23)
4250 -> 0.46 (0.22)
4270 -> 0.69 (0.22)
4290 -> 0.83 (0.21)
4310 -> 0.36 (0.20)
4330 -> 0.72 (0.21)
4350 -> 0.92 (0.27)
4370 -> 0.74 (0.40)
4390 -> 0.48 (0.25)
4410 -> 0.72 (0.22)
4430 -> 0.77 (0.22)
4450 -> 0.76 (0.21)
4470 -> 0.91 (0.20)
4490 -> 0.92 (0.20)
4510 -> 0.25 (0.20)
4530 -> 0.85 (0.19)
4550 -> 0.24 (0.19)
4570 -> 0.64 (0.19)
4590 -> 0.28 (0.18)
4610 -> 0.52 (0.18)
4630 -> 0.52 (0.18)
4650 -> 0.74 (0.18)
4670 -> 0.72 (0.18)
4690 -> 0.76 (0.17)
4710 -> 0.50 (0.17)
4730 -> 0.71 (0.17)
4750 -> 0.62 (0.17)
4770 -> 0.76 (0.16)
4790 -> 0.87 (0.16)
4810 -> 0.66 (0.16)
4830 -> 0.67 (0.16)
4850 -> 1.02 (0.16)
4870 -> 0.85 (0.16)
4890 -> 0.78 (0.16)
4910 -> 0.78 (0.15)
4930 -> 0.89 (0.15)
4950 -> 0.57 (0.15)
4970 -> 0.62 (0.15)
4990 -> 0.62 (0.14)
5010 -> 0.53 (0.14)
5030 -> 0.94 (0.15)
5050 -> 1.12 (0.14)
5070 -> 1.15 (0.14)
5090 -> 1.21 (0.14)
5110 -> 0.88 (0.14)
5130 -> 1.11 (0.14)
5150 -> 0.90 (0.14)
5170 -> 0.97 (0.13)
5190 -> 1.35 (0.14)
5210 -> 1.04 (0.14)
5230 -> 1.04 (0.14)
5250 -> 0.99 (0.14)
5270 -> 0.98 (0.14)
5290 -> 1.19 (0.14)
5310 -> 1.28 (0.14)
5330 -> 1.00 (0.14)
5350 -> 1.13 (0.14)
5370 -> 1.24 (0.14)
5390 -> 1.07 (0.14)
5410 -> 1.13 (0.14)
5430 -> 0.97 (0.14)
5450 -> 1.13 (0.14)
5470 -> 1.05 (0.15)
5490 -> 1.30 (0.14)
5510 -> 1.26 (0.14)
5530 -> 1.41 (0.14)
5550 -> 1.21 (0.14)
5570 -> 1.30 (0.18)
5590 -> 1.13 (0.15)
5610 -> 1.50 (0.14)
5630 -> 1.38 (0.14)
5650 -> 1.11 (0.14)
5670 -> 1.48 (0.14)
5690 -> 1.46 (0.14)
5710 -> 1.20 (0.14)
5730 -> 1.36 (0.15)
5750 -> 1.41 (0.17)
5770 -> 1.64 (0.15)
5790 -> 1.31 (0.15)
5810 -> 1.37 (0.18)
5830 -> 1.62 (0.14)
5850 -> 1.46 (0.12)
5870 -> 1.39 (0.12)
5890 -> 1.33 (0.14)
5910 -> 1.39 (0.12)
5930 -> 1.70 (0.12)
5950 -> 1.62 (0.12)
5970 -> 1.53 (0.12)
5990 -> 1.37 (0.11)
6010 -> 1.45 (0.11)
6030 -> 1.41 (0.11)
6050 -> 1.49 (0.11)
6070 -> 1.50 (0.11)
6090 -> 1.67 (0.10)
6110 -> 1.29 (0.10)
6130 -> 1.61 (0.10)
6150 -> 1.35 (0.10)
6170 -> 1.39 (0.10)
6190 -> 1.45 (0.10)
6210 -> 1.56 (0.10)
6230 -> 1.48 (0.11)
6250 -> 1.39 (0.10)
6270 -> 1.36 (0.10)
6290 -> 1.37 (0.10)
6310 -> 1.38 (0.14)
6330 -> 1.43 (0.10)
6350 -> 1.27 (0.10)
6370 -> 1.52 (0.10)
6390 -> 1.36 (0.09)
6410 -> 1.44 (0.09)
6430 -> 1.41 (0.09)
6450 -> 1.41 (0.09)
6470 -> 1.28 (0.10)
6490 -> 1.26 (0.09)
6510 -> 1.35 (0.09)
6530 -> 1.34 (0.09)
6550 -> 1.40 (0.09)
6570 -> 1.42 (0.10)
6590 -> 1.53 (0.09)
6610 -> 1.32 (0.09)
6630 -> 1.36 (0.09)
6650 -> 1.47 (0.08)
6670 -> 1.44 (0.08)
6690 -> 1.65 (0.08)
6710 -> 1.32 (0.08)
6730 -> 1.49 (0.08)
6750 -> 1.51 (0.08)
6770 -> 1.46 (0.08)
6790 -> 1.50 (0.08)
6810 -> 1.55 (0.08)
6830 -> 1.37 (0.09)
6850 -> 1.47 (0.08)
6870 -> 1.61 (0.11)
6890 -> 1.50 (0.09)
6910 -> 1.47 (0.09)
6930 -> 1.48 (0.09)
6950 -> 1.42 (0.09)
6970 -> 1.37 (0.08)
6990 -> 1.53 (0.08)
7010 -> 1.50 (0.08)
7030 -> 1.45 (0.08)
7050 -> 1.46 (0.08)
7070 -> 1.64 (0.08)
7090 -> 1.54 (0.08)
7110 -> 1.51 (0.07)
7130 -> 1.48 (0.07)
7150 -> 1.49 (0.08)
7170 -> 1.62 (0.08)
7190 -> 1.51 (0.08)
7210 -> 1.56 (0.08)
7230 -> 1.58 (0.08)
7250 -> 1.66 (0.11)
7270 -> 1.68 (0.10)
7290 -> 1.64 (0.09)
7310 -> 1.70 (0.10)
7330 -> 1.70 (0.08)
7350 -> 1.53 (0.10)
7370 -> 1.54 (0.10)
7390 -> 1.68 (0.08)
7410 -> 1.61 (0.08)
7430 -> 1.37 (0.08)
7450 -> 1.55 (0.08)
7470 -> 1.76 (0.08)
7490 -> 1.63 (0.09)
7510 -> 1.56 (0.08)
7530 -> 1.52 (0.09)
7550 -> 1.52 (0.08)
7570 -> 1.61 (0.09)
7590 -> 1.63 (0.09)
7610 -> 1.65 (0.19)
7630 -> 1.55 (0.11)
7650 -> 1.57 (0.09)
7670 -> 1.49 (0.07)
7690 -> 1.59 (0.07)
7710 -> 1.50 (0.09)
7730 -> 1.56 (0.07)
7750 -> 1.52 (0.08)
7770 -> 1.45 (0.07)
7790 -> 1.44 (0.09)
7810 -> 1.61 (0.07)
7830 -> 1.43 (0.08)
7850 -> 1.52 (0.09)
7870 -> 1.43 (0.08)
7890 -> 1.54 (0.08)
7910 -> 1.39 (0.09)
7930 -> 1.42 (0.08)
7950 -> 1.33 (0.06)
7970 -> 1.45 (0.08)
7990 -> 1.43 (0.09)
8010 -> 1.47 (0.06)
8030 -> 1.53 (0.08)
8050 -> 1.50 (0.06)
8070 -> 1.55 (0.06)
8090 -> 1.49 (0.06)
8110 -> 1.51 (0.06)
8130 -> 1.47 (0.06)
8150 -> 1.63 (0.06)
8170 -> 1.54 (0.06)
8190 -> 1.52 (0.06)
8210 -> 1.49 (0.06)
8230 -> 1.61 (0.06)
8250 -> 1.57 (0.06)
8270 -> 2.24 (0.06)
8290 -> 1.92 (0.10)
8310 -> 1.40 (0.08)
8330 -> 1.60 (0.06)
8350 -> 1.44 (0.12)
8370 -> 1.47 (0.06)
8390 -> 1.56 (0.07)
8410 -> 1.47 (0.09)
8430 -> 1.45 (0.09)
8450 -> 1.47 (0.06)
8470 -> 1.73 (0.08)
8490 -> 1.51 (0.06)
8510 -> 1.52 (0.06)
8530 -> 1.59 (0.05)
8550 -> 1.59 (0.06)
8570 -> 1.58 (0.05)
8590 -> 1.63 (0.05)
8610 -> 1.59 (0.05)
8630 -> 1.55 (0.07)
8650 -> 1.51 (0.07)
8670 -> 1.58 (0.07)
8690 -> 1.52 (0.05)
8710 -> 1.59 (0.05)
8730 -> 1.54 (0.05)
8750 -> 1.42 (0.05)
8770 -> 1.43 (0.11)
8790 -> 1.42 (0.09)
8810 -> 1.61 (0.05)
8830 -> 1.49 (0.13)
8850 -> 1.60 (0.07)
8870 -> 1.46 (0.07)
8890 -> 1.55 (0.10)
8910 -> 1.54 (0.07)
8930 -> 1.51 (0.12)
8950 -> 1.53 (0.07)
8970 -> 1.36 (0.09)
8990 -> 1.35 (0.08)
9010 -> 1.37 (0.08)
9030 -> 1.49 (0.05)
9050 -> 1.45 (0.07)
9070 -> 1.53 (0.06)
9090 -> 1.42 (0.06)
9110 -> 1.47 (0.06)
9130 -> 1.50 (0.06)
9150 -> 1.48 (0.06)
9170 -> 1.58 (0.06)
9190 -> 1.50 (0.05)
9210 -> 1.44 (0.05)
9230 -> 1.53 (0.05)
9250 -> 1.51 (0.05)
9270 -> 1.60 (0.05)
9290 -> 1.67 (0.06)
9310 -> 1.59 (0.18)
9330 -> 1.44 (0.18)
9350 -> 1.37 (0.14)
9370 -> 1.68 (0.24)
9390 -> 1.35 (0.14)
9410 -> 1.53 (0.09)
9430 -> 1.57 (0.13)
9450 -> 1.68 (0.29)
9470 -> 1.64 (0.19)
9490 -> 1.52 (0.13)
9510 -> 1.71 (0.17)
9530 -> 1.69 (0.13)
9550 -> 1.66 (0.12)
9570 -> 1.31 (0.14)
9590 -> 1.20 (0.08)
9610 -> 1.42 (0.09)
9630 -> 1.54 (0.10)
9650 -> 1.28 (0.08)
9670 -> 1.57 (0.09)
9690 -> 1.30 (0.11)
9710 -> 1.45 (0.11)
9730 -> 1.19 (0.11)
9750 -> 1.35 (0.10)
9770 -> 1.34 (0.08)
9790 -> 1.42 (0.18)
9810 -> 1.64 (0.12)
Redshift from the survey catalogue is 0.26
